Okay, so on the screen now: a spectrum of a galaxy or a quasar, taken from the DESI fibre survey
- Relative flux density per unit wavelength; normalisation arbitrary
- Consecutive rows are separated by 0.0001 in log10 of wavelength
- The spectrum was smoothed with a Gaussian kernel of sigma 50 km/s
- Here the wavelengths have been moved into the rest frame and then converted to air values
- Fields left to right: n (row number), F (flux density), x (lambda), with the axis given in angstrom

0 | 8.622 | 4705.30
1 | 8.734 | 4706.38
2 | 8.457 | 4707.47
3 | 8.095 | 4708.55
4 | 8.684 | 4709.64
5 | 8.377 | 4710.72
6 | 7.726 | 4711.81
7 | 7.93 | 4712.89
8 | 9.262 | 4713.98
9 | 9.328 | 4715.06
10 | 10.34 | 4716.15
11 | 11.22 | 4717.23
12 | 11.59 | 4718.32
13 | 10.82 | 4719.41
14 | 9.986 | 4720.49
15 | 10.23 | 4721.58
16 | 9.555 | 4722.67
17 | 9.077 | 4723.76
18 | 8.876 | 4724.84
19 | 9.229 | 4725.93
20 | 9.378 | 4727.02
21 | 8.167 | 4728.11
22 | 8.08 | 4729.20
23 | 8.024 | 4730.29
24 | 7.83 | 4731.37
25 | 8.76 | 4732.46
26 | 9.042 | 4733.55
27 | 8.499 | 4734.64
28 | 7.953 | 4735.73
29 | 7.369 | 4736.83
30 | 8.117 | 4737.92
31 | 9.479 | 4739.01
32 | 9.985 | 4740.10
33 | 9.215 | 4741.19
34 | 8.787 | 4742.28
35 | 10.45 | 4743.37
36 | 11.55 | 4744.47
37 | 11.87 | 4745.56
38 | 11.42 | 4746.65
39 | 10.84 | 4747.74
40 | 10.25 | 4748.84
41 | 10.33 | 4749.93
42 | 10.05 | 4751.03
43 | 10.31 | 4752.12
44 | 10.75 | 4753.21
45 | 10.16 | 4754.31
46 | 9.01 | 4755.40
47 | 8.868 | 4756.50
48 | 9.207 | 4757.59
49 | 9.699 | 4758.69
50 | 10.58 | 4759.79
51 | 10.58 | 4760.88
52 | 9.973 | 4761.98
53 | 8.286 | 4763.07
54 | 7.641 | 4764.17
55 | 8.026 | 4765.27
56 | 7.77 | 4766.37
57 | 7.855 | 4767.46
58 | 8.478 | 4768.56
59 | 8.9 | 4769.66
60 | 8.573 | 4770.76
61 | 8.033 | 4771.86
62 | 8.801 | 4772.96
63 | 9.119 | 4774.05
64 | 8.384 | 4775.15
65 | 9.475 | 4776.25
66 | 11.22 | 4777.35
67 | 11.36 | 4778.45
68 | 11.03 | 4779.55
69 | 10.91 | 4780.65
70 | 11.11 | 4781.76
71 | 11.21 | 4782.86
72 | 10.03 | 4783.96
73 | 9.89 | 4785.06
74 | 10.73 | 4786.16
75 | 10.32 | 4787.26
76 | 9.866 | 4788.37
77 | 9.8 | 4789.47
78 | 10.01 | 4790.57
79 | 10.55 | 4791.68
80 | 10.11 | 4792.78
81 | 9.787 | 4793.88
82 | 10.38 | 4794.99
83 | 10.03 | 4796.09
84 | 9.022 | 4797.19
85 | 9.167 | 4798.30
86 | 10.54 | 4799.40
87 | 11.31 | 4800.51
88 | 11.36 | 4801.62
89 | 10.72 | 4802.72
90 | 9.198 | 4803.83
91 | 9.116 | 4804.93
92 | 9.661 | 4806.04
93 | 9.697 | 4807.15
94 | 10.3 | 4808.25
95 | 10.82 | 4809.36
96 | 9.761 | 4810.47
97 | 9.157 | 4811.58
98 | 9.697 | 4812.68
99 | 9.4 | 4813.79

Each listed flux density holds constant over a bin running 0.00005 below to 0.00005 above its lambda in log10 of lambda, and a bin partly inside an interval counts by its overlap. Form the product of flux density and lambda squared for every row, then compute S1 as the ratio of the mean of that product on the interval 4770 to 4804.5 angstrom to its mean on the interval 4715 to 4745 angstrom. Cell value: 1.11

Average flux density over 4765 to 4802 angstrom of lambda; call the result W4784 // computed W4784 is 9.81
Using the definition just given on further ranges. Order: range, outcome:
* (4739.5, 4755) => 10.4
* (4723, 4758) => 9.41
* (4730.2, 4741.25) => 8.57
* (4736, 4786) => 9.66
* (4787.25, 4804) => 10.1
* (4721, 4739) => 8.66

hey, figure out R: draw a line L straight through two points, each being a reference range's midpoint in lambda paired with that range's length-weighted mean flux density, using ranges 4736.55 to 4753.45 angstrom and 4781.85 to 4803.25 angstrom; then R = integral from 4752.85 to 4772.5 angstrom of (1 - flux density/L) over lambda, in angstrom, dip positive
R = 2.2 angstrom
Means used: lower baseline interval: 10.1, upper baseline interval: 10.3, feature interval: 9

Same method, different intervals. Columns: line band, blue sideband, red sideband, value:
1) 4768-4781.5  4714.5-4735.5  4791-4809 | 0.4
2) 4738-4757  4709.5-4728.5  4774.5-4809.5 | -0.8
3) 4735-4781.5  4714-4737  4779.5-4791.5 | 1.5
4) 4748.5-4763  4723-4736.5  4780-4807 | -1.1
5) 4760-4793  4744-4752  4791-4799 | 2.1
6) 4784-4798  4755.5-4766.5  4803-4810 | -0.6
